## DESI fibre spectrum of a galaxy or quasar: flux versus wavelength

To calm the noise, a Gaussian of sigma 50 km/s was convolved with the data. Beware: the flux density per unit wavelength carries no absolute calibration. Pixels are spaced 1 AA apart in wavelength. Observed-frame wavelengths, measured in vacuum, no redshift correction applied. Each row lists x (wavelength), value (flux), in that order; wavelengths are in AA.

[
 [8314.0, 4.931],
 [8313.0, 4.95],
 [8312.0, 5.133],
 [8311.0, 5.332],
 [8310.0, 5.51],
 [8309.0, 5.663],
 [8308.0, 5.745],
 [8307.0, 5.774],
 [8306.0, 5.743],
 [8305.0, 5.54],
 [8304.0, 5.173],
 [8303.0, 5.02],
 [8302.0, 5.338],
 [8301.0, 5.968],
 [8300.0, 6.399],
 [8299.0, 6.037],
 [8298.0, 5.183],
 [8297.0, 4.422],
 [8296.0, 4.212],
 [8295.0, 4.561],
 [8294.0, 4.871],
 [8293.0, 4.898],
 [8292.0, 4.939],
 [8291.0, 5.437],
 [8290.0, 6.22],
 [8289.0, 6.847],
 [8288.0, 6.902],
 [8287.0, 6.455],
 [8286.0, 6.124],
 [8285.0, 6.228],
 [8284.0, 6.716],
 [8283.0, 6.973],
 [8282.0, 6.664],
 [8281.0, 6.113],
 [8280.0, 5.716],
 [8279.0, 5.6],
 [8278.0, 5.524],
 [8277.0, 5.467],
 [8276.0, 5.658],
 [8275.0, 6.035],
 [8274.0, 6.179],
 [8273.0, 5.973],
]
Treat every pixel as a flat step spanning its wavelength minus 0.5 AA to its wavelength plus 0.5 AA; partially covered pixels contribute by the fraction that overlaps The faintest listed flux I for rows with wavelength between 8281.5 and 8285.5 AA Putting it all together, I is 6.228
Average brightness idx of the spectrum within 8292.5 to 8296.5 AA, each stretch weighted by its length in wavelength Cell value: 4.64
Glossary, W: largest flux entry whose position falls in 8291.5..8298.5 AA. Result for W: 5.183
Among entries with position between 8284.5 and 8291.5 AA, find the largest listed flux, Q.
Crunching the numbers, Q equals 6.902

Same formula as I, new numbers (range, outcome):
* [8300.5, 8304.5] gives 5.02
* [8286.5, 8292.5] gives 4.939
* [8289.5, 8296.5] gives 4.212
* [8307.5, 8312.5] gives 5.133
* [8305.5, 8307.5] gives 5.743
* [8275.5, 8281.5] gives 5.467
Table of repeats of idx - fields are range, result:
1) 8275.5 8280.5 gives 5.59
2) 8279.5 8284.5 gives 6.44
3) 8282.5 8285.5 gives 6.64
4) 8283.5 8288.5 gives 6.48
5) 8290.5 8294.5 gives 5.04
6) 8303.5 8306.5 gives 5.49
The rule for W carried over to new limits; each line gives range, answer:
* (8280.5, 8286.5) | 6.973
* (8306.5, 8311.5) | 5.774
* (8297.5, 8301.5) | 6.399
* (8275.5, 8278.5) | 5.658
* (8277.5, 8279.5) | 5.6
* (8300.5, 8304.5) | 5.968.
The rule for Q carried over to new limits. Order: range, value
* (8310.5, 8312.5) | 5.332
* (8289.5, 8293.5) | 6.22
